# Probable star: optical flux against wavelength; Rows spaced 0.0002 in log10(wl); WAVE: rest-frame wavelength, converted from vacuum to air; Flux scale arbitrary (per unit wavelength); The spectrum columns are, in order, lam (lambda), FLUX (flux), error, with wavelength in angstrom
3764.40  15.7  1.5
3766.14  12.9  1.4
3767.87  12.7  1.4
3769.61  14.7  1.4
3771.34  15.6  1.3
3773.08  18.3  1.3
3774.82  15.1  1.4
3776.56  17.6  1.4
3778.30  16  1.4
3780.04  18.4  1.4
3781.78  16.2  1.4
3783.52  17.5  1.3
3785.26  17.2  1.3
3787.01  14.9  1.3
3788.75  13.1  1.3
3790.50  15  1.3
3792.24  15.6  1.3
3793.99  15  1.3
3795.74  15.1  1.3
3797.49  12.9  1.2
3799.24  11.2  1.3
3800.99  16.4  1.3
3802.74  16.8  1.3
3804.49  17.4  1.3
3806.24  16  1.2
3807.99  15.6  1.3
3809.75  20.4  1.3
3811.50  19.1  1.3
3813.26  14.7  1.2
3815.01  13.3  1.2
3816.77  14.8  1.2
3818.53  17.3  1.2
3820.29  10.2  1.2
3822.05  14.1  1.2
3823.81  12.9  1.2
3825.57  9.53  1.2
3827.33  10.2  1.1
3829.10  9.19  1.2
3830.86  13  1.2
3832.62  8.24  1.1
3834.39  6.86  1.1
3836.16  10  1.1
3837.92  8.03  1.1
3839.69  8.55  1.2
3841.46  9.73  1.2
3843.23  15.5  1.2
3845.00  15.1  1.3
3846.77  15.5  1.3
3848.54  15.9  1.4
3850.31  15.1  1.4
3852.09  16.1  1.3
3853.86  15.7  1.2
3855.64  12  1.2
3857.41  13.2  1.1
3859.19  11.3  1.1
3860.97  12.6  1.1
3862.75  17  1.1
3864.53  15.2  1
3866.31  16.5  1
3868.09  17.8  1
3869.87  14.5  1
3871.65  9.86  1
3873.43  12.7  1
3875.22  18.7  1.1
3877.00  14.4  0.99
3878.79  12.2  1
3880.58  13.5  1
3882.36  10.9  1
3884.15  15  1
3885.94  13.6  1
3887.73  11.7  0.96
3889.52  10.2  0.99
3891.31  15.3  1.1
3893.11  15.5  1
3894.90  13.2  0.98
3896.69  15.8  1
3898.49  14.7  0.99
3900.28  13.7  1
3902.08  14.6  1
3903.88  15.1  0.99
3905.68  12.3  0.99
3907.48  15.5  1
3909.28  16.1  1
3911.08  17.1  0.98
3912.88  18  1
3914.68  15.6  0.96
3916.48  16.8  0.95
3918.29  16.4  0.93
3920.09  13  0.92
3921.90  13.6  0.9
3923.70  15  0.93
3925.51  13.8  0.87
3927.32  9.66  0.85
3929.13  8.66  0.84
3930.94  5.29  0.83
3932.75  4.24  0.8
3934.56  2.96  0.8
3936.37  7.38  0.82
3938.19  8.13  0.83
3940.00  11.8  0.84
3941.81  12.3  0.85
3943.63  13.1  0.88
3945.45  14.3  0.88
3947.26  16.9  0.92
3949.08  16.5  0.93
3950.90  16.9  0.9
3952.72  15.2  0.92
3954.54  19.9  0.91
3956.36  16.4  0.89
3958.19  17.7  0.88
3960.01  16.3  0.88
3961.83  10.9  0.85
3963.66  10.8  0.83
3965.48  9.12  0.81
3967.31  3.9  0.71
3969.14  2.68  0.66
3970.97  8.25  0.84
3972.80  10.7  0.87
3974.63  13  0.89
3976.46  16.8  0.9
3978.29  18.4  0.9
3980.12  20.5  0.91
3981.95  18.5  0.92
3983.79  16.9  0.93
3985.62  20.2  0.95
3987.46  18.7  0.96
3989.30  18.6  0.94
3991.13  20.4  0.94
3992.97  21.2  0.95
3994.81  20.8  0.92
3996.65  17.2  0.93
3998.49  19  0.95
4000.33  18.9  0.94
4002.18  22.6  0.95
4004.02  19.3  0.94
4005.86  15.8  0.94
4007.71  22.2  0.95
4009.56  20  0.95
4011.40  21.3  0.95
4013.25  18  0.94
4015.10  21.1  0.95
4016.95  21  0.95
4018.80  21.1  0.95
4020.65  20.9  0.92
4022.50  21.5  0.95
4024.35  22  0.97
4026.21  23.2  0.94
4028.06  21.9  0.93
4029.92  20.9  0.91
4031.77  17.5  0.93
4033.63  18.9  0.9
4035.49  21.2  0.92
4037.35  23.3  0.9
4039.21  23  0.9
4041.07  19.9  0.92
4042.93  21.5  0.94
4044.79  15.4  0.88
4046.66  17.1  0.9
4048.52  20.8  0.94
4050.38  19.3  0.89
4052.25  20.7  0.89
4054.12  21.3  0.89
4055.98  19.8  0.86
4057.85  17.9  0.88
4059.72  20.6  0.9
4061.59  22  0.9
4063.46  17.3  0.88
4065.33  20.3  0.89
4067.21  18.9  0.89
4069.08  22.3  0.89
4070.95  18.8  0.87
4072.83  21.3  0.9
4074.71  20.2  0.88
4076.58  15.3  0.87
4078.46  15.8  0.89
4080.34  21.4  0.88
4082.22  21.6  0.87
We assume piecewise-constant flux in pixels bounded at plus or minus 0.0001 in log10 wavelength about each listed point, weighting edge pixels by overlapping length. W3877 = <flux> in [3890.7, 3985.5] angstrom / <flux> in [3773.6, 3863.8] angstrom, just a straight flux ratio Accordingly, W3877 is 0.95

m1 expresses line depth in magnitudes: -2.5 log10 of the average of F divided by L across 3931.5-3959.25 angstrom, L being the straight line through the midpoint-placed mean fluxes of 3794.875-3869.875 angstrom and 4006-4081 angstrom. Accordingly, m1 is 0.319 mag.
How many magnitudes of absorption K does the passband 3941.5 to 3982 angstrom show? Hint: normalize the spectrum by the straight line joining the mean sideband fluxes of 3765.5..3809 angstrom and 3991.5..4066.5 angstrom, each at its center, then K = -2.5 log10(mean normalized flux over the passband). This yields 0.34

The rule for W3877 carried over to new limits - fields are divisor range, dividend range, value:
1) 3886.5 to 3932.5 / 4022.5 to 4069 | 1.48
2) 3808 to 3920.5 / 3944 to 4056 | 1.30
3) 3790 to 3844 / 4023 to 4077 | 1.52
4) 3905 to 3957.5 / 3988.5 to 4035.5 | 1.53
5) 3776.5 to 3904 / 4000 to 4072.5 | 1.44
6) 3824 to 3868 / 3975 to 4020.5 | 1.54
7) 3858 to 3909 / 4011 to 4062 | 1.45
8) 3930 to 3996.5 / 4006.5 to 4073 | 1.47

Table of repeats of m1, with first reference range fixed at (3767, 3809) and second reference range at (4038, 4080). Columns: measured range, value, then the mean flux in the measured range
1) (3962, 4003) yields 0.179 mag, 15.7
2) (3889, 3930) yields 0.206 mag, 14.4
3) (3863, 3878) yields 0.122 mag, 15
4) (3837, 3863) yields 0.233 mag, 13.3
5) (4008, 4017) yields -0.080 mag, 20.3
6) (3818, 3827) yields 0.278 mag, 12.5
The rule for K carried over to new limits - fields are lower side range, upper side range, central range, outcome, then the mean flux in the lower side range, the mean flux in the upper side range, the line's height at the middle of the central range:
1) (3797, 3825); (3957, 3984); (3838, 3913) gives 0.01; 15.2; 12.9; 14.2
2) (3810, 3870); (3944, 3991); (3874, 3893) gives 0.01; 13.3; 14.8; 13.8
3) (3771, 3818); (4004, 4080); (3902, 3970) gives 0.39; 15.9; 20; 18.3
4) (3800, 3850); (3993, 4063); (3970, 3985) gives 0.20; 13.4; 20.2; 18.5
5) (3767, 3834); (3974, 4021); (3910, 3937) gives 0.42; 14.7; 19.3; 17.6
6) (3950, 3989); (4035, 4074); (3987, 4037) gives -0.17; 14.4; 20.1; 17.3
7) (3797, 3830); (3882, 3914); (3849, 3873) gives 0.00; 14.3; 14.4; 14.4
